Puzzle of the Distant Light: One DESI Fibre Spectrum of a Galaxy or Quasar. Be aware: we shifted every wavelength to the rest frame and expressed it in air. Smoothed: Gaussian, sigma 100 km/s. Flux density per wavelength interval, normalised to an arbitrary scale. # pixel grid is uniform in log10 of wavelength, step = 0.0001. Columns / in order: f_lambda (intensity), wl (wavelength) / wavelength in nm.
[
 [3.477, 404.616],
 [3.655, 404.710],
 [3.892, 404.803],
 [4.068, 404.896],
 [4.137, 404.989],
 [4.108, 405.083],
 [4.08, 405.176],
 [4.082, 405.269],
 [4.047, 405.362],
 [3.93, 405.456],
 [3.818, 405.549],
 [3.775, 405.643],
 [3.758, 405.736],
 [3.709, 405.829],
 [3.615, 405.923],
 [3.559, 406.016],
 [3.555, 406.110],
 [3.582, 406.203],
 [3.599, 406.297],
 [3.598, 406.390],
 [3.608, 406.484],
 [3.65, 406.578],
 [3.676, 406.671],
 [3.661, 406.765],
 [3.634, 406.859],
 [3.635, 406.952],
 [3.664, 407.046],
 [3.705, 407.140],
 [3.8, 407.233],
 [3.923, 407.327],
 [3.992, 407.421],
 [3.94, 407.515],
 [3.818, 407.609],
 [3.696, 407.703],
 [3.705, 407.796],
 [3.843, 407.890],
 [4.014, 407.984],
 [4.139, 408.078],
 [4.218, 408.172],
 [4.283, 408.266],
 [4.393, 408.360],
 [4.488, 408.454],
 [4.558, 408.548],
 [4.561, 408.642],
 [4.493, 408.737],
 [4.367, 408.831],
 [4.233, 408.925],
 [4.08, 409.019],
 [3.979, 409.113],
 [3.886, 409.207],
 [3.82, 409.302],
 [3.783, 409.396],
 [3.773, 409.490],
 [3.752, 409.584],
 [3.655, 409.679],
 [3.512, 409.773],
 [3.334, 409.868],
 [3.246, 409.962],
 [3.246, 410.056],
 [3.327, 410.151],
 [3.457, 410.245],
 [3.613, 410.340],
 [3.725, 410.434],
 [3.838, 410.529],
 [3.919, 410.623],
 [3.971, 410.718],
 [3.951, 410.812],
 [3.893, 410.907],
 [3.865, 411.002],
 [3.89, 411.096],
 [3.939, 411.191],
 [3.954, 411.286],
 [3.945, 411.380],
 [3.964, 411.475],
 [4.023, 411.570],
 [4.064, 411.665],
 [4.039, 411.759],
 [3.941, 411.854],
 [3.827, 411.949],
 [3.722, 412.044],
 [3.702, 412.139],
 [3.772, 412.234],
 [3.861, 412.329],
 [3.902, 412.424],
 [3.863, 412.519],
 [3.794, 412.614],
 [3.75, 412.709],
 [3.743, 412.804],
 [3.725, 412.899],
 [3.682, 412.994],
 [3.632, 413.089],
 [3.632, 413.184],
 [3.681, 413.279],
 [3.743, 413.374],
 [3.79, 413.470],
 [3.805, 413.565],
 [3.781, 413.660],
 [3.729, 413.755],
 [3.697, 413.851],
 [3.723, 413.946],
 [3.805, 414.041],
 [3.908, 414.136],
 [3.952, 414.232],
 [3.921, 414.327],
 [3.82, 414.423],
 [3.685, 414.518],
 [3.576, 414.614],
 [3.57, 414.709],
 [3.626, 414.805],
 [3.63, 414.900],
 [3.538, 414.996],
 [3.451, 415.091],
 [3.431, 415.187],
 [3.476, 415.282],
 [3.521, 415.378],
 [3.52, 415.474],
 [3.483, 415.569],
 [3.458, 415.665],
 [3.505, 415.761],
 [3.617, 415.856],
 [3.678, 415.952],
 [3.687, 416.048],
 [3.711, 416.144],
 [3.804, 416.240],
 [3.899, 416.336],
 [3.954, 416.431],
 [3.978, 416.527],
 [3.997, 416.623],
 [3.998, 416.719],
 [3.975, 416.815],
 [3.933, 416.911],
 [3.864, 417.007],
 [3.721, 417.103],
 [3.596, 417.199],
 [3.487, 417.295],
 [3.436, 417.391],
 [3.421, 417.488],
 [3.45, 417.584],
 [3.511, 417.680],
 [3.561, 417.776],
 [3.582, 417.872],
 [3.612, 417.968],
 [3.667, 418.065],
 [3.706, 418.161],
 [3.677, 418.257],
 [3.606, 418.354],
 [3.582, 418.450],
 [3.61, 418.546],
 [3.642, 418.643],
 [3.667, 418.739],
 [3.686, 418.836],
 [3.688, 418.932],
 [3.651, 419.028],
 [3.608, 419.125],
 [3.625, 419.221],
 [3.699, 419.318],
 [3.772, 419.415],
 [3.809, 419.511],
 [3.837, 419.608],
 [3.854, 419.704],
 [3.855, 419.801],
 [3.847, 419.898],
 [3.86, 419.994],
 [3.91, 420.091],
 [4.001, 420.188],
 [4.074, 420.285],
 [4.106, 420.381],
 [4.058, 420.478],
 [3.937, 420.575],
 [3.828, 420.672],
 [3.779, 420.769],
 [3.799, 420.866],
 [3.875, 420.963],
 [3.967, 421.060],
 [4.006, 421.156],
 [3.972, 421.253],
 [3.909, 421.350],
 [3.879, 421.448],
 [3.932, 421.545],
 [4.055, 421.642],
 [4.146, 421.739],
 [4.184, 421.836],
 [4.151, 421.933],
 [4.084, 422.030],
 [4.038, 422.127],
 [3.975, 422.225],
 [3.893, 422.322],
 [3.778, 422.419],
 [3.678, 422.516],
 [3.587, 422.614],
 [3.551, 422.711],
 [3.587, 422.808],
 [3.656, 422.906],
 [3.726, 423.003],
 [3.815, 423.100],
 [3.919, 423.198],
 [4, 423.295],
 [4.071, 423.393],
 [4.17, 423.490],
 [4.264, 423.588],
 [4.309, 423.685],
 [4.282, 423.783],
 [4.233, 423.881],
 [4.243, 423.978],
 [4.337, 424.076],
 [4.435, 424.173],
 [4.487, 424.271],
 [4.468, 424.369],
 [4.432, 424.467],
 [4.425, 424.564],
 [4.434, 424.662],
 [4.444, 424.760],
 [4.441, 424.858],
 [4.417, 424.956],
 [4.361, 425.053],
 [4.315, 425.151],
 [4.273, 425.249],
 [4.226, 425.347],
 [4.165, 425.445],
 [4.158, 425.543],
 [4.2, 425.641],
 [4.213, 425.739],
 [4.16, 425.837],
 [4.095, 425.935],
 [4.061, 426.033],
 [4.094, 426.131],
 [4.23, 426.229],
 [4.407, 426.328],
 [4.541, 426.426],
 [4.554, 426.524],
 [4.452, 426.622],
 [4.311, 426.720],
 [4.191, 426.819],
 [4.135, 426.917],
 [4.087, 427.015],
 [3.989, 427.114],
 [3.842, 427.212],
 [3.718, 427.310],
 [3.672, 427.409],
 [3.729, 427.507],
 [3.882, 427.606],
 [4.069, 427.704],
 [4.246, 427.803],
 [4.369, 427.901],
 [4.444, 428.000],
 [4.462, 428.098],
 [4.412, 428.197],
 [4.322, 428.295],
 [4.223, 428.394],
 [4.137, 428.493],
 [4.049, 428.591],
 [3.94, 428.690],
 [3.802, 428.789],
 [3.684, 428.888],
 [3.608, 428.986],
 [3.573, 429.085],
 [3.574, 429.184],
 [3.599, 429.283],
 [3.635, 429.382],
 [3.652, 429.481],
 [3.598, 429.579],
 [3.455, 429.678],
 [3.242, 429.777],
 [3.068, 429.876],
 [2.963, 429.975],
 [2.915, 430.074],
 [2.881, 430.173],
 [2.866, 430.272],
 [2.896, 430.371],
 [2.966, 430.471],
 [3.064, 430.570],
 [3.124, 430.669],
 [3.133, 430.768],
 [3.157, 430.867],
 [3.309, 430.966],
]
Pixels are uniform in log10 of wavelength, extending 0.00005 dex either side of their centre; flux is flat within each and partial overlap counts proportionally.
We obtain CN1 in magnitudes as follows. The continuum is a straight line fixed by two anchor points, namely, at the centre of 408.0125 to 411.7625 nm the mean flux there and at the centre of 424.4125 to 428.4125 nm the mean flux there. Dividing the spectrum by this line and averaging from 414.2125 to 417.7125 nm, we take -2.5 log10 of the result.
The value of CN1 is 0.10 mag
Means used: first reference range 3.93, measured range 3.67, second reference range 4.22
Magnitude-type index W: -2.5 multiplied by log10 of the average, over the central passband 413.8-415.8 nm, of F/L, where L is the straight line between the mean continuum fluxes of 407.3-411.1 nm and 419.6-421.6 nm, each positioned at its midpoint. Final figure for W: 0.08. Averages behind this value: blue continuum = 3.91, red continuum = 3.92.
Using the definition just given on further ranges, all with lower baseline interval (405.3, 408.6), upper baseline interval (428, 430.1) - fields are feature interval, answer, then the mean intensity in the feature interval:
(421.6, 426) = -0.10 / 4.13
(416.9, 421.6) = 0.01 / 3.76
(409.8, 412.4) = 0.01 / 3.78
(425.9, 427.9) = -0.10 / 4.12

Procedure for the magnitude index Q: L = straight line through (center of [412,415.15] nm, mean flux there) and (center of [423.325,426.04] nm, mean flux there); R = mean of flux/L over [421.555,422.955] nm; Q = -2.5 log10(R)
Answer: 0.08 mag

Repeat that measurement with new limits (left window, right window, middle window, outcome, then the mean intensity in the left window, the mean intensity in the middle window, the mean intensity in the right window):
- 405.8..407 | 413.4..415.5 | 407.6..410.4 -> -0.078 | 3.62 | 3.91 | 3.68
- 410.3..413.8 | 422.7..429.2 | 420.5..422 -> 0.020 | 3.83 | 3.96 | 4.14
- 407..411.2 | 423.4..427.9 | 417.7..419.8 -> 0.116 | 3.89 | 3.68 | 4.23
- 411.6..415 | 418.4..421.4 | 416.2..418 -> 0.021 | 3.77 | 3.73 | 3.82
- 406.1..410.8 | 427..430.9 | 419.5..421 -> -0.049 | 3.84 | 3.9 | 3.65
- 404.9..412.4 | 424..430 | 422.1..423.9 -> 0.032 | 3.86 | 3.91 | 4.08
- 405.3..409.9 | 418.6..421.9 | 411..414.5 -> 0.014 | 3.88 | 3.83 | 3.87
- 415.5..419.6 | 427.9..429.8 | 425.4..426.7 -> -0.114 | 3.68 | 4.26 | 3.89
